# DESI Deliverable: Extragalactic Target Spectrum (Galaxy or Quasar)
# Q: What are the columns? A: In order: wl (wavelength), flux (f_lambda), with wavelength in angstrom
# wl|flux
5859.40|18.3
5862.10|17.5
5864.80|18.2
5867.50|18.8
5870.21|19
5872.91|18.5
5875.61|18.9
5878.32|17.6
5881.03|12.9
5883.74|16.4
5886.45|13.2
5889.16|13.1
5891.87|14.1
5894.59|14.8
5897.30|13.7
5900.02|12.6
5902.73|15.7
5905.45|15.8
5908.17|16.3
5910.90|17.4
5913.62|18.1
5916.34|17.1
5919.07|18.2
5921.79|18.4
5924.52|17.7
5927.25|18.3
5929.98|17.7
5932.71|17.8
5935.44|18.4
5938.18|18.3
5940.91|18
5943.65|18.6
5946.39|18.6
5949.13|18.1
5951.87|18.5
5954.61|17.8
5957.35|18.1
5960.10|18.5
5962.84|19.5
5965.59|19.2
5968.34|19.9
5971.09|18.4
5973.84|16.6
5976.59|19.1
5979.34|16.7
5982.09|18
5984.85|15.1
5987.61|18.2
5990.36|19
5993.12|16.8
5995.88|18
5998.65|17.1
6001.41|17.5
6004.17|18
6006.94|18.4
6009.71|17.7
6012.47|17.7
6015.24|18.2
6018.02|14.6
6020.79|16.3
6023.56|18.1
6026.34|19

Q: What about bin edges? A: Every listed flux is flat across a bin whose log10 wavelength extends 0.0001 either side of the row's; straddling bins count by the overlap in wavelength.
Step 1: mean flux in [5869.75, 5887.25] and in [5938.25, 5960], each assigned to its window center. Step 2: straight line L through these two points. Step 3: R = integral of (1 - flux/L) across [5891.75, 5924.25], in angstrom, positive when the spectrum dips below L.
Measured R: 2.2 angstrom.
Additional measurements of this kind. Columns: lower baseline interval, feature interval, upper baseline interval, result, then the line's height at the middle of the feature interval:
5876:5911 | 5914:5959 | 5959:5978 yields -2.67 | 17.1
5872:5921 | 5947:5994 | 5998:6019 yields -3.38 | 16.9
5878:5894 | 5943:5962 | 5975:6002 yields -2.21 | 16.4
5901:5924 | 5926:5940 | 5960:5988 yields -0.55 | 17.4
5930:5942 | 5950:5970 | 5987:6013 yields -0.86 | 18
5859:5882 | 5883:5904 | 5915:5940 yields 4.40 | 17.9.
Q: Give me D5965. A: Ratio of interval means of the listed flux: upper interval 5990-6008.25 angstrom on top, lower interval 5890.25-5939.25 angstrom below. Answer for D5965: 1.1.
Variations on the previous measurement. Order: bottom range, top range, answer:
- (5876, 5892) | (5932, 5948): 1.23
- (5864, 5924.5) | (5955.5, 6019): 1.09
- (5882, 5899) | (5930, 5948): 1.29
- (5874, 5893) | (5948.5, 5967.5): 1.22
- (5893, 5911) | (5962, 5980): 1.23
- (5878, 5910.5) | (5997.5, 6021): 1.18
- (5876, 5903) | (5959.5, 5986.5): 1.25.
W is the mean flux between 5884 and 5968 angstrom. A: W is 17.1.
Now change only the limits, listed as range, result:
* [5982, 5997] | 17.5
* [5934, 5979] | 18.4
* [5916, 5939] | 18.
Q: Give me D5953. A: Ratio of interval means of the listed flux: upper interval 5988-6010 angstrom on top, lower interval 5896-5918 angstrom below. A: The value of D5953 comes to 1.1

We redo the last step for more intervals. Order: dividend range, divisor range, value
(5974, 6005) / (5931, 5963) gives 0.96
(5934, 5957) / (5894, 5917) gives 1.16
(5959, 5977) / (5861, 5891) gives 1.12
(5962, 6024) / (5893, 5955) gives 1.03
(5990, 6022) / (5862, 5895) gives 1.06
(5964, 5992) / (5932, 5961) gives 0.99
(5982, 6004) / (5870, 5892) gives 1.10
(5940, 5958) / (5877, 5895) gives 1.25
